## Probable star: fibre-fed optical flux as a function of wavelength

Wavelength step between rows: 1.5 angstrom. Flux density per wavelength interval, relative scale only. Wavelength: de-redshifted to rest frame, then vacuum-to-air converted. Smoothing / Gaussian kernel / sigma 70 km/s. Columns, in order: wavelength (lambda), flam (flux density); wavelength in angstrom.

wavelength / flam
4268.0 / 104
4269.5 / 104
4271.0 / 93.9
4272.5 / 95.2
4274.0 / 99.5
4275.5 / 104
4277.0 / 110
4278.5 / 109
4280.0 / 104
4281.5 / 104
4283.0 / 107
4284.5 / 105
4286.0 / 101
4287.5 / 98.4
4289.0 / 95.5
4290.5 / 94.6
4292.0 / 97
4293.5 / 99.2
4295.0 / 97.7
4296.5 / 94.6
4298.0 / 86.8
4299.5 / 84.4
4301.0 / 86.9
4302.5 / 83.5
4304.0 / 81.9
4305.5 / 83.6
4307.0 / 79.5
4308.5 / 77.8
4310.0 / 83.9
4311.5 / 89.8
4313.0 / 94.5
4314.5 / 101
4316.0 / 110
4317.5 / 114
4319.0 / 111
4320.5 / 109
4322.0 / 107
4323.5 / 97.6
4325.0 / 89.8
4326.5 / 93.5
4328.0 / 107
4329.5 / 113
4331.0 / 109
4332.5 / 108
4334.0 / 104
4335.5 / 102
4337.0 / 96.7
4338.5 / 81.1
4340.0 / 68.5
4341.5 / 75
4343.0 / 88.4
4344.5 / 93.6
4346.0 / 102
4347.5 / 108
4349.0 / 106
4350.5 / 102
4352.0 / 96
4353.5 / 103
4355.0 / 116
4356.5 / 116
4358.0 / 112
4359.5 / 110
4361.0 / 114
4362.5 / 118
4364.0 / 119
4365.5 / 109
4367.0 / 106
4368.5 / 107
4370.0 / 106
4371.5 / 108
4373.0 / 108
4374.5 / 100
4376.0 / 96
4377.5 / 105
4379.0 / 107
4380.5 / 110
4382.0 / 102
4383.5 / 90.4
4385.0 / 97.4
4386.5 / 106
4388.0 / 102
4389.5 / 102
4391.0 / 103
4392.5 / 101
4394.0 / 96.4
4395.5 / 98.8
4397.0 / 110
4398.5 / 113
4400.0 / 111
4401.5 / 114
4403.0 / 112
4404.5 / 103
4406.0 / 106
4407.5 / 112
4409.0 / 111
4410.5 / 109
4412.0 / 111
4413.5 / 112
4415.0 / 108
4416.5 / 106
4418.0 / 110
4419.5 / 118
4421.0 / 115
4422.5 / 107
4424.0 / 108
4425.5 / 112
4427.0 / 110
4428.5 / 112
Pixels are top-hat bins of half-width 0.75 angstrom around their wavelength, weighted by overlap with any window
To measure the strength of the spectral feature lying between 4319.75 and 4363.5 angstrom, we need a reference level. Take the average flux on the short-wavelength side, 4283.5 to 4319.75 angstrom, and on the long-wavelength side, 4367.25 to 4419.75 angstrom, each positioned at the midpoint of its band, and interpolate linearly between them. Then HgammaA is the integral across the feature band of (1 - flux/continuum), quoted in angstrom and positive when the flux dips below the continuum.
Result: -1.1 angstrom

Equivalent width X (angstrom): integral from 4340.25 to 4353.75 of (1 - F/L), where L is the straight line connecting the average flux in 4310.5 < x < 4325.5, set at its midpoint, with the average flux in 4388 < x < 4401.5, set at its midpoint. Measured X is 1.0 angstrom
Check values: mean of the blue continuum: 102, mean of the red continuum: 105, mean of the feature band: 95.8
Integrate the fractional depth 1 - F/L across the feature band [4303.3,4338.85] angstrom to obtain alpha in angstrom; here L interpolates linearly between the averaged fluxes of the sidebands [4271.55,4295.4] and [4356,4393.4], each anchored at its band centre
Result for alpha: 1.86 angstrom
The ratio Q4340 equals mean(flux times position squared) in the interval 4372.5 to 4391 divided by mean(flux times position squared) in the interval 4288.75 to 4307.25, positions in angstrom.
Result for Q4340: 1.2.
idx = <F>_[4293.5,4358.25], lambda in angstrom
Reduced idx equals 96.8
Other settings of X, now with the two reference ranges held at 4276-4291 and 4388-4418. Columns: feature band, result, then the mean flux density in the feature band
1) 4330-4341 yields 0.98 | 95.5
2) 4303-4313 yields 1.95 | 83.7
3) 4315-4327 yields 0.02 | 104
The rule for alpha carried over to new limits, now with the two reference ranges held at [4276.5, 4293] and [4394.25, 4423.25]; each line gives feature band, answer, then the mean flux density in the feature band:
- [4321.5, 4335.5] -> 0.2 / 103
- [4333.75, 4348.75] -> 1.9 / 92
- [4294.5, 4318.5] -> 3.0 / 90.8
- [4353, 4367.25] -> -0.8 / 113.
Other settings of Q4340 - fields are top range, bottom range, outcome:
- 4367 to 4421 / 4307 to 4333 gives 1.10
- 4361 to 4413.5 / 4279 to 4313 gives 1.20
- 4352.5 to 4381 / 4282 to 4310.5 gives 1.23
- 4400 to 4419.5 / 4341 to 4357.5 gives 1.12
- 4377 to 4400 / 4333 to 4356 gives 1.09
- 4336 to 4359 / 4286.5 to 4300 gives 1.06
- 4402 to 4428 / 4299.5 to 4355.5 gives 1.19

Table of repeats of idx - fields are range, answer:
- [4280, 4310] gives 92.6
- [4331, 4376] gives 103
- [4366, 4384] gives 104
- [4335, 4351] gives 92.7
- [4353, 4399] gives 106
